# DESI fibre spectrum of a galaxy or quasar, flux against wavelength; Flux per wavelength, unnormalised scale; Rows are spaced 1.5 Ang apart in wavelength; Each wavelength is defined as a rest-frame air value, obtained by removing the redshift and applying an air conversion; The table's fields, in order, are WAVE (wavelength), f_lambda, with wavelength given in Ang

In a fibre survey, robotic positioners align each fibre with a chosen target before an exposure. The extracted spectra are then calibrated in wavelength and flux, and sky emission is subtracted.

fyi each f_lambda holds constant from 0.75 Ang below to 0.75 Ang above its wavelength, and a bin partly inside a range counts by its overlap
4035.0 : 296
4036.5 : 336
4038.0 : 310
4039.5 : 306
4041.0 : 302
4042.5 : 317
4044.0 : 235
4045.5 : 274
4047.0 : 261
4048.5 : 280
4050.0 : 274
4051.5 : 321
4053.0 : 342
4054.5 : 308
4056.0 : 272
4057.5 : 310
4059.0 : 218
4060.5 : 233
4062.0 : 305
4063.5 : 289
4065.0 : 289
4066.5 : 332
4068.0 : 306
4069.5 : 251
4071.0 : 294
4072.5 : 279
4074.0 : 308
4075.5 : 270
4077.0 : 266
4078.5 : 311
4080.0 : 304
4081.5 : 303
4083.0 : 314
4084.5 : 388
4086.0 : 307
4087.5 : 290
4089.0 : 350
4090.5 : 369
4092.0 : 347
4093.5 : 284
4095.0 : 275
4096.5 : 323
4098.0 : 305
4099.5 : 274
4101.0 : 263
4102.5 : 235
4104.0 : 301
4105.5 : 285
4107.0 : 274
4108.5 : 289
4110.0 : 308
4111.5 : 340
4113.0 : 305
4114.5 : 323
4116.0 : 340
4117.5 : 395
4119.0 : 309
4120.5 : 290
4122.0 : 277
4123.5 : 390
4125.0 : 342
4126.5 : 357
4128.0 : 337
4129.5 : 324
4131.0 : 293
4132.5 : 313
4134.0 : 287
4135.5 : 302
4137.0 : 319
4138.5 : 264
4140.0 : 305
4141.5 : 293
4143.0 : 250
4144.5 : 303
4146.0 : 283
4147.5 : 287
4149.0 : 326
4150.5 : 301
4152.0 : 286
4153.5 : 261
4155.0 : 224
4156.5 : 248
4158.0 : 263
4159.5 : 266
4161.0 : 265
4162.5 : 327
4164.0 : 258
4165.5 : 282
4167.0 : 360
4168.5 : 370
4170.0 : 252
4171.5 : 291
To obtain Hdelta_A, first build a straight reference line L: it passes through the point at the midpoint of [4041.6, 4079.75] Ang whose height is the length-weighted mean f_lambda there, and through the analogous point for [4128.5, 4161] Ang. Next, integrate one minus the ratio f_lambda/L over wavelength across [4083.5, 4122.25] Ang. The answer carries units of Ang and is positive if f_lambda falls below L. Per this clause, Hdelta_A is -3.3 Ang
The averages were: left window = 286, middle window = 310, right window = 286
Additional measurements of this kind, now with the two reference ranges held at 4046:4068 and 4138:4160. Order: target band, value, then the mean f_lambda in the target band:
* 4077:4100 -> -2.4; 315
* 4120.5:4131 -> -1.9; 331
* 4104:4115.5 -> -0.9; 304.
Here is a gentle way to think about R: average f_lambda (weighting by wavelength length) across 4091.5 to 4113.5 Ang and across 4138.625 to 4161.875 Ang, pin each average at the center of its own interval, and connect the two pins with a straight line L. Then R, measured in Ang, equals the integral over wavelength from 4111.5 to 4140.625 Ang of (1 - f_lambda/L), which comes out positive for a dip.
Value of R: -3.5 Ang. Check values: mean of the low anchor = 293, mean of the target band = 320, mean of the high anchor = 277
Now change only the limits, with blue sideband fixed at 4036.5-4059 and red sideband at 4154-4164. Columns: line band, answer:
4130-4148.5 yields -1.6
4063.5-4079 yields -0.2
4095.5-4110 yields -0.3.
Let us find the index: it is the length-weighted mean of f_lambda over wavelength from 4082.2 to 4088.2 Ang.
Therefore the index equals 325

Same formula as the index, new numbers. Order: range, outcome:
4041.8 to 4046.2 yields 275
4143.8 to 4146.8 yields 293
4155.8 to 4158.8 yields 256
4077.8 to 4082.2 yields 306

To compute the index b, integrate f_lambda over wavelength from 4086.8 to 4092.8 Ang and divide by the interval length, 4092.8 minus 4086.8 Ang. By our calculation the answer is 339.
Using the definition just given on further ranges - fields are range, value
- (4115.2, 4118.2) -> 366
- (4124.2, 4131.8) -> 331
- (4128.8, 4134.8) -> 304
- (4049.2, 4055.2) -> 311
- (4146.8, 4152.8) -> 300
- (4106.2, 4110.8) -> 291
